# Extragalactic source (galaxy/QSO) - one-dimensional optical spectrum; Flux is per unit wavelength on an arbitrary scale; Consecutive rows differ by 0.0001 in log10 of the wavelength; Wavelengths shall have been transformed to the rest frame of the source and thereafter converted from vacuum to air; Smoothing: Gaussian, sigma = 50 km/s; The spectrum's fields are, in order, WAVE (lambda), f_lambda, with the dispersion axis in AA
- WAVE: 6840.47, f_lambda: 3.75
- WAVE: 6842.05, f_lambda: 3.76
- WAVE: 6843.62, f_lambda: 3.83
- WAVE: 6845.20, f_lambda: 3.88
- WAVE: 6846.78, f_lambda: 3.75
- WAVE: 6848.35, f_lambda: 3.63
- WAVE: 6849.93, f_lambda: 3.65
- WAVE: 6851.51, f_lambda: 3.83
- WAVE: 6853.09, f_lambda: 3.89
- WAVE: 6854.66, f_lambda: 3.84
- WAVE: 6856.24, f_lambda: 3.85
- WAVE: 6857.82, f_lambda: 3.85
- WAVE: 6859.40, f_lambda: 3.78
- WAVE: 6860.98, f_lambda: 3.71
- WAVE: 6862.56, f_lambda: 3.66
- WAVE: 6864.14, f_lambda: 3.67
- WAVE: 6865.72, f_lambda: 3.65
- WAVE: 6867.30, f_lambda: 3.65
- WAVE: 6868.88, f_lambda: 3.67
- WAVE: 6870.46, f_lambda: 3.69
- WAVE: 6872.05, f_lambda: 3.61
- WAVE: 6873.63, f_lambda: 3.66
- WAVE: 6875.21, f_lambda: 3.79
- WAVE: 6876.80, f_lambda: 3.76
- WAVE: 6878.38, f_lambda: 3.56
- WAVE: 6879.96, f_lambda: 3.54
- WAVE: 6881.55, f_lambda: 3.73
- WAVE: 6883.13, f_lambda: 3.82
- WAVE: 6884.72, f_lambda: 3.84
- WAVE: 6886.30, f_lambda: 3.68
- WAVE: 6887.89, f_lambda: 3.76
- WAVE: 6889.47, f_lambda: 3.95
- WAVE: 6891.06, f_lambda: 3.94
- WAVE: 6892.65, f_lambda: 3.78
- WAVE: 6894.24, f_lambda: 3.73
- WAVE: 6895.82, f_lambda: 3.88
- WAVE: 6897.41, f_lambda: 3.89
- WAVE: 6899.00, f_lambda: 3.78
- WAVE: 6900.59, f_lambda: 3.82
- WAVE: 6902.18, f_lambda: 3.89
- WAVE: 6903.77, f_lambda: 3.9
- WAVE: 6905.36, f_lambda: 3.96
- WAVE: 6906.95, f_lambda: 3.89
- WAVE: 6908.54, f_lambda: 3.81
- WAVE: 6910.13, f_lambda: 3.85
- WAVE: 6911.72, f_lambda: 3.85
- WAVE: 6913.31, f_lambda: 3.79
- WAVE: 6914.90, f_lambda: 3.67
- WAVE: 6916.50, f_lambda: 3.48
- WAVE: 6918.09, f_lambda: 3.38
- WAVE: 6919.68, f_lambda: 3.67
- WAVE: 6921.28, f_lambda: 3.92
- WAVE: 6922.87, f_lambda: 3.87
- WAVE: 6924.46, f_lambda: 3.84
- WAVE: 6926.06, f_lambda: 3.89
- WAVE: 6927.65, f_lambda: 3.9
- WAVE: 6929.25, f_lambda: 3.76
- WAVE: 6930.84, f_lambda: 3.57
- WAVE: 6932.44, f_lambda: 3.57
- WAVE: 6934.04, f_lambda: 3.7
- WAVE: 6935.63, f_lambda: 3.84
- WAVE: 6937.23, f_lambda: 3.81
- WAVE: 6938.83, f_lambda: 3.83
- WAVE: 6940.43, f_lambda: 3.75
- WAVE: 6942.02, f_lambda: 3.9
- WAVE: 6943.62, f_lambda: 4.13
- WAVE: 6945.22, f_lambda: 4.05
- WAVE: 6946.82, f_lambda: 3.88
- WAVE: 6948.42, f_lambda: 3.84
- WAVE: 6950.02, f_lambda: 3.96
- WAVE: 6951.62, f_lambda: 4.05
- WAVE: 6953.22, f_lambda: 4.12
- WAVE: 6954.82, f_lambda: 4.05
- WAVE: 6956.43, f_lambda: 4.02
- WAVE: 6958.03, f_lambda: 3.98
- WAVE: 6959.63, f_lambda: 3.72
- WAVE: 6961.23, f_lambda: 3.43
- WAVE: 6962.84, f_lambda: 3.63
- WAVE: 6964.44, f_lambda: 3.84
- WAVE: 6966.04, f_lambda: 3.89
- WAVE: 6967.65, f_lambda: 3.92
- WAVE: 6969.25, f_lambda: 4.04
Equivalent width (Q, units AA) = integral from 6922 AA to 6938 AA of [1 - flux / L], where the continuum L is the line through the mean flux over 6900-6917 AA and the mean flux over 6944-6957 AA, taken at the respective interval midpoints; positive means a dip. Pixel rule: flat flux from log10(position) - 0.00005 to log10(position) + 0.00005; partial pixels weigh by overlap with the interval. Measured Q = 0.5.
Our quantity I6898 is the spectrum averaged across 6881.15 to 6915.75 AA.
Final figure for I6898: 3.83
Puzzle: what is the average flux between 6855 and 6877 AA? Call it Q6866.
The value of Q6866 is 3.71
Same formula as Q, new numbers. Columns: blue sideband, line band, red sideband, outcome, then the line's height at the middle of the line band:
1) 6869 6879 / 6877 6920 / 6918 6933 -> -0.7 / 3.72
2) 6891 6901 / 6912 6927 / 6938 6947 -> 0.6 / 3.88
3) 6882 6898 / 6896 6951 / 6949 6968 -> 0.5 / 3.85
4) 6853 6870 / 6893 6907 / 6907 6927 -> -0.4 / 3.75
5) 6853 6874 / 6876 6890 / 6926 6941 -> 0.0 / 3.73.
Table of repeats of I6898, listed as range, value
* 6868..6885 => 3.69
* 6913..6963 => 3.81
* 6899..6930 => 3.8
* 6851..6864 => 3.79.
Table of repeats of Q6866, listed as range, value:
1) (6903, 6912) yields 3.88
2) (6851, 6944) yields 3.77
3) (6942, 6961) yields 3.96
